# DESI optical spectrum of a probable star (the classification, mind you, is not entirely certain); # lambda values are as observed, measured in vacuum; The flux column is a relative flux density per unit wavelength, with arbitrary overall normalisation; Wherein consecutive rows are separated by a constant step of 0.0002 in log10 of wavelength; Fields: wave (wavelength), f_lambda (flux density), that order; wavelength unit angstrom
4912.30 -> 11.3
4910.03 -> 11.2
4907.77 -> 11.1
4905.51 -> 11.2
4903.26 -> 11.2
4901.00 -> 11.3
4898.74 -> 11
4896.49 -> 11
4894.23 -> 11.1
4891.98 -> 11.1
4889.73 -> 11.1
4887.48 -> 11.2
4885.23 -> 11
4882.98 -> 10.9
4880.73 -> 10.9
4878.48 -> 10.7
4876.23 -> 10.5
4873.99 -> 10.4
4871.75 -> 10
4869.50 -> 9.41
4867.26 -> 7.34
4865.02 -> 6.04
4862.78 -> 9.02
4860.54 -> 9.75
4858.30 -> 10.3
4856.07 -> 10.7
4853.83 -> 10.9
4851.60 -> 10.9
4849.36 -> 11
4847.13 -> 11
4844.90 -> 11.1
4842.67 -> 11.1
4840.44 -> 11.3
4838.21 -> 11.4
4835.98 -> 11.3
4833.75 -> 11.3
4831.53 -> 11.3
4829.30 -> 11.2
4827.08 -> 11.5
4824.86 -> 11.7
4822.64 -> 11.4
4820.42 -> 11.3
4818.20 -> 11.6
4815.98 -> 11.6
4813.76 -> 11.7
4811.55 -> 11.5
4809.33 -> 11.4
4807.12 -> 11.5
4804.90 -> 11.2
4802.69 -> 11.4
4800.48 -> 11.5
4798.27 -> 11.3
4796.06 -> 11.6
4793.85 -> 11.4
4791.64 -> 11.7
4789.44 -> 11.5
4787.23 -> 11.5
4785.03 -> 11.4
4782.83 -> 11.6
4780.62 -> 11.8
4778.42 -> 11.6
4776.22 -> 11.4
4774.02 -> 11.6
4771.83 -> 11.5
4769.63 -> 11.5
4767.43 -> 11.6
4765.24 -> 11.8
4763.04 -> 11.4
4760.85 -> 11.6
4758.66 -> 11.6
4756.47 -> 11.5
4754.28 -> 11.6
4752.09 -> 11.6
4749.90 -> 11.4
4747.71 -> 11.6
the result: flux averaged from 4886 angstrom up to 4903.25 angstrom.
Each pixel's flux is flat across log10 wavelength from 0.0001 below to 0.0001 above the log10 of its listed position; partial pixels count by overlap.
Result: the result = 11.1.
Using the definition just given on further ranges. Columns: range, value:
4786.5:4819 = 11.5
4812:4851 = 11.3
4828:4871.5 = 10.3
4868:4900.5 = 10.7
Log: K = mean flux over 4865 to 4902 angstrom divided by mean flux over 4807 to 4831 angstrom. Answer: 0.91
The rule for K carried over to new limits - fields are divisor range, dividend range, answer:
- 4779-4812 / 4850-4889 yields 0.87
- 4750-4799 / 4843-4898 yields 0.89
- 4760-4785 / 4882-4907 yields 0.96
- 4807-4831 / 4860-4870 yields 0.71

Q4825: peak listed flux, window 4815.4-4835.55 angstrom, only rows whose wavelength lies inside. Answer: 11.7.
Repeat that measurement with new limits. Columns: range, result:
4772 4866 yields 11.8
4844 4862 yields 11.1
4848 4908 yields 11.3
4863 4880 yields 10.7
